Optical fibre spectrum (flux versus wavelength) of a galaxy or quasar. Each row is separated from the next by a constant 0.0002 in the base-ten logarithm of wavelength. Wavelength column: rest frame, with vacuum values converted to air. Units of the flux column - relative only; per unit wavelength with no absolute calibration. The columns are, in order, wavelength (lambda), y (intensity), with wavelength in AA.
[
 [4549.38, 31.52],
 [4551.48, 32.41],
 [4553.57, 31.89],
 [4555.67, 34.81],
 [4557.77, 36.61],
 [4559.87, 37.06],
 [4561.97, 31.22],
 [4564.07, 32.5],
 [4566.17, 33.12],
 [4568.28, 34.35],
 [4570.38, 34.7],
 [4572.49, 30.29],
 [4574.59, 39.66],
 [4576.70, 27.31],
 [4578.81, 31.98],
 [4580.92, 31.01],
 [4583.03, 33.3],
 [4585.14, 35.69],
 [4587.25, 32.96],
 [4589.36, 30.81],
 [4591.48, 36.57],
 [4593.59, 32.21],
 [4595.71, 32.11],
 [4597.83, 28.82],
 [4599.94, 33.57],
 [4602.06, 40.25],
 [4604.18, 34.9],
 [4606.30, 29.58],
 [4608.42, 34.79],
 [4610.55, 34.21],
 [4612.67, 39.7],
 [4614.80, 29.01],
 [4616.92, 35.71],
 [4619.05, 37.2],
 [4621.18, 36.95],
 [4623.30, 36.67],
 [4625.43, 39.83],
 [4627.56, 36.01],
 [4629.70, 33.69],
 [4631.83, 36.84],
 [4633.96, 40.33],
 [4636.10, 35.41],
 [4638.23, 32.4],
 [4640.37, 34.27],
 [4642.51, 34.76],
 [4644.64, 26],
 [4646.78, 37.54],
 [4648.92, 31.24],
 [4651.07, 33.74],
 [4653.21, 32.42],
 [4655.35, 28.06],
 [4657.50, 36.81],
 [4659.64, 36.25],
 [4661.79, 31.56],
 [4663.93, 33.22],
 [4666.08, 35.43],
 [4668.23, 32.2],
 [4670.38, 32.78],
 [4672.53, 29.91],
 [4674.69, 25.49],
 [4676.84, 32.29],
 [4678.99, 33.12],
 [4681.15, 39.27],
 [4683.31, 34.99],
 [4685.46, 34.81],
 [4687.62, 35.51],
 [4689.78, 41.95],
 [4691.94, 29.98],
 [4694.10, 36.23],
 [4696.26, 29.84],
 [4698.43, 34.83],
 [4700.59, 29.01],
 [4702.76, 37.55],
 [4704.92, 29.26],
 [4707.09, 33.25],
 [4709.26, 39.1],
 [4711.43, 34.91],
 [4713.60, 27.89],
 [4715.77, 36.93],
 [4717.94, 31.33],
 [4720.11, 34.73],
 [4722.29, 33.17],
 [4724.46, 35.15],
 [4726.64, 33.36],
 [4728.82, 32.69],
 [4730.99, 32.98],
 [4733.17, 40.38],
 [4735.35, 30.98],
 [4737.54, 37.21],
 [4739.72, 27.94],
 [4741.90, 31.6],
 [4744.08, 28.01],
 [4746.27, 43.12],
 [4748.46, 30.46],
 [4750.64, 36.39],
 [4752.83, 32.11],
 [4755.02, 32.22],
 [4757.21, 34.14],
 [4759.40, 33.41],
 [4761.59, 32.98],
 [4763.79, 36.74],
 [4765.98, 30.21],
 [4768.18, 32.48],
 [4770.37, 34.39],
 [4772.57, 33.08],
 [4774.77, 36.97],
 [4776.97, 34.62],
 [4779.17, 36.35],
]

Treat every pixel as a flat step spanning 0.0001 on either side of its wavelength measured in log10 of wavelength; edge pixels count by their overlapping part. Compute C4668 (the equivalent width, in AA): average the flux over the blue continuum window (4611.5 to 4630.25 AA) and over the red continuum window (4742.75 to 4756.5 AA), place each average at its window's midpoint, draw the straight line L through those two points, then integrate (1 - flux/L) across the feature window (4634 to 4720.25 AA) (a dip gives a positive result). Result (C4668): 3.9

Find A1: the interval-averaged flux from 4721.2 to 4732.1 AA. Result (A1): 33.5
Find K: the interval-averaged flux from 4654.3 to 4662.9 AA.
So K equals 33.2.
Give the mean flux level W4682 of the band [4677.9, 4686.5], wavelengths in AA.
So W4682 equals 35.6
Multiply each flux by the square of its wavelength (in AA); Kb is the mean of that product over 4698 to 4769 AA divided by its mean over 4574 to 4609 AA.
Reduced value 1.07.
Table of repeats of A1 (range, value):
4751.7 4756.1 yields 32.2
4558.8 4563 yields 34.2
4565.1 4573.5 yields 33.1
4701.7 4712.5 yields 34.8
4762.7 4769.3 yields 33.2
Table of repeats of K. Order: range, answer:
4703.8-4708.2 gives 31.4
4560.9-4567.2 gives 32.3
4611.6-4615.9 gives 34.4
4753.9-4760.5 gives 33.3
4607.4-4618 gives 34.7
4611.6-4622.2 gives 35.7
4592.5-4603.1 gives 33.4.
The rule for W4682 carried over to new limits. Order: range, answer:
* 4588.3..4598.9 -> 32.1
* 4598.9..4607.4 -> 34.6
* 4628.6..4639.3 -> 35.7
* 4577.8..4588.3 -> 33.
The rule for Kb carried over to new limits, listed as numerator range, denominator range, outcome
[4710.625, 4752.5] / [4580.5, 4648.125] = 1.02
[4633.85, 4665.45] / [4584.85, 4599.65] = 1.05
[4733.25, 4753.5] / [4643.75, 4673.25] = 1.06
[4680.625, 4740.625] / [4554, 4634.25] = 1.04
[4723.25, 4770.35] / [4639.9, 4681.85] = 1.06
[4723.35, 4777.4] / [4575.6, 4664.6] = 1.05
